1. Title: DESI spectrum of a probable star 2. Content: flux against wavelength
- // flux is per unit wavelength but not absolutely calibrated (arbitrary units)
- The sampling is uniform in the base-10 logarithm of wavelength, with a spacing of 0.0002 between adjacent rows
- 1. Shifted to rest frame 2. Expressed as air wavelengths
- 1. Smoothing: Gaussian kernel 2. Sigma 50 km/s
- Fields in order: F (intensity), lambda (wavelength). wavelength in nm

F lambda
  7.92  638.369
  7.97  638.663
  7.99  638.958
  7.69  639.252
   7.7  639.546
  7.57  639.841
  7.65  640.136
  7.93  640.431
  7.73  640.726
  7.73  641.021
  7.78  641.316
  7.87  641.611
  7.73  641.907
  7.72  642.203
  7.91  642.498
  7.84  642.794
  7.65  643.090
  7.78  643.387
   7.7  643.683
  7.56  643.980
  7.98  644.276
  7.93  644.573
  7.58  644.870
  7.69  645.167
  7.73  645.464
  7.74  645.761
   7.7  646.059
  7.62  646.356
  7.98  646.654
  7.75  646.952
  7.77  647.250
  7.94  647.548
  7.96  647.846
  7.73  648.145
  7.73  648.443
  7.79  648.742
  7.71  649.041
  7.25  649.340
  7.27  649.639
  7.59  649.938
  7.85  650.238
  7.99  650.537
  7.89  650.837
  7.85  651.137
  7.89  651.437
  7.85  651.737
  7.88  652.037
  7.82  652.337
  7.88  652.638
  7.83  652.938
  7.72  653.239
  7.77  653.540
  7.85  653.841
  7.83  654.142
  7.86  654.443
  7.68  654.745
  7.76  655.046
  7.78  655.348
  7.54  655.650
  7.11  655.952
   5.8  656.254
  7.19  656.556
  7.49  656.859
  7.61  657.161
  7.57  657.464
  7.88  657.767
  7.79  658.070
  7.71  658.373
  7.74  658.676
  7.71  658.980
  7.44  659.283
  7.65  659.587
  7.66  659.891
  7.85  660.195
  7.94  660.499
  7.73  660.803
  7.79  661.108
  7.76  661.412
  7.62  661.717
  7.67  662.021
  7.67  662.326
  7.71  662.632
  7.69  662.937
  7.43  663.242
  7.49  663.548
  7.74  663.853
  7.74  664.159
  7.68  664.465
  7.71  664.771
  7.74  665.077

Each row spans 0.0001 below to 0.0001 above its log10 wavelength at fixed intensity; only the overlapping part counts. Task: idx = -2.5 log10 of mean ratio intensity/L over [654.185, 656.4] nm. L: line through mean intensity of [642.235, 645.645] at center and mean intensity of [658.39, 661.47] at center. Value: 0.050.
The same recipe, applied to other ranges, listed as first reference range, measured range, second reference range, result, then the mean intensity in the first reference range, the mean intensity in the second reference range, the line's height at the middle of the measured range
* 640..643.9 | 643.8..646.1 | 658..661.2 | 0.003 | 7.77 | 7.72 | 7.76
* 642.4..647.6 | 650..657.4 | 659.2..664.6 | 0.010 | 7.76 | 7.68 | 7.72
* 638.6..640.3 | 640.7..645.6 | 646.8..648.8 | 0.002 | 7.75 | 7.81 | 7.78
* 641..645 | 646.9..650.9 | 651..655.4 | 0.010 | 7.77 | 7.82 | 7.8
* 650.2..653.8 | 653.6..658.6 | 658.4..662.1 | 0.035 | 7.85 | 7.71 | 7.78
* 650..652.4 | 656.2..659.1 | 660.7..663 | 0.038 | 7.87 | 7.7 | 7.77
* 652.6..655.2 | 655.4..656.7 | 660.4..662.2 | 0.119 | 7.8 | 7.75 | 7.78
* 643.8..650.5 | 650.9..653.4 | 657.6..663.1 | -0.016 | 7.72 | 7.72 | 7.72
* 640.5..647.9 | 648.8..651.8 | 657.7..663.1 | 0.006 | 7.78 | 7.72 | 7.75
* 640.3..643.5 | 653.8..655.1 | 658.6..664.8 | -0.010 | 7.79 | 7.69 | 7.72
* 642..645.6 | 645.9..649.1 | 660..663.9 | -0.006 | 7.76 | 7.7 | 7.74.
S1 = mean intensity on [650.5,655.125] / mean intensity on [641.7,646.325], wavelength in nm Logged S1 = 1.01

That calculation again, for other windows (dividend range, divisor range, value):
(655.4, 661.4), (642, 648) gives 0.97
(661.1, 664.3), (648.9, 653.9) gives 0.99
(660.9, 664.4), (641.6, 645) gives 0.99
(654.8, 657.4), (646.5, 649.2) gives 0.94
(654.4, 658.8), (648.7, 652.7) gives 0.97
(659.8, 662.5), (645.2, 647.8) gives 0.99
